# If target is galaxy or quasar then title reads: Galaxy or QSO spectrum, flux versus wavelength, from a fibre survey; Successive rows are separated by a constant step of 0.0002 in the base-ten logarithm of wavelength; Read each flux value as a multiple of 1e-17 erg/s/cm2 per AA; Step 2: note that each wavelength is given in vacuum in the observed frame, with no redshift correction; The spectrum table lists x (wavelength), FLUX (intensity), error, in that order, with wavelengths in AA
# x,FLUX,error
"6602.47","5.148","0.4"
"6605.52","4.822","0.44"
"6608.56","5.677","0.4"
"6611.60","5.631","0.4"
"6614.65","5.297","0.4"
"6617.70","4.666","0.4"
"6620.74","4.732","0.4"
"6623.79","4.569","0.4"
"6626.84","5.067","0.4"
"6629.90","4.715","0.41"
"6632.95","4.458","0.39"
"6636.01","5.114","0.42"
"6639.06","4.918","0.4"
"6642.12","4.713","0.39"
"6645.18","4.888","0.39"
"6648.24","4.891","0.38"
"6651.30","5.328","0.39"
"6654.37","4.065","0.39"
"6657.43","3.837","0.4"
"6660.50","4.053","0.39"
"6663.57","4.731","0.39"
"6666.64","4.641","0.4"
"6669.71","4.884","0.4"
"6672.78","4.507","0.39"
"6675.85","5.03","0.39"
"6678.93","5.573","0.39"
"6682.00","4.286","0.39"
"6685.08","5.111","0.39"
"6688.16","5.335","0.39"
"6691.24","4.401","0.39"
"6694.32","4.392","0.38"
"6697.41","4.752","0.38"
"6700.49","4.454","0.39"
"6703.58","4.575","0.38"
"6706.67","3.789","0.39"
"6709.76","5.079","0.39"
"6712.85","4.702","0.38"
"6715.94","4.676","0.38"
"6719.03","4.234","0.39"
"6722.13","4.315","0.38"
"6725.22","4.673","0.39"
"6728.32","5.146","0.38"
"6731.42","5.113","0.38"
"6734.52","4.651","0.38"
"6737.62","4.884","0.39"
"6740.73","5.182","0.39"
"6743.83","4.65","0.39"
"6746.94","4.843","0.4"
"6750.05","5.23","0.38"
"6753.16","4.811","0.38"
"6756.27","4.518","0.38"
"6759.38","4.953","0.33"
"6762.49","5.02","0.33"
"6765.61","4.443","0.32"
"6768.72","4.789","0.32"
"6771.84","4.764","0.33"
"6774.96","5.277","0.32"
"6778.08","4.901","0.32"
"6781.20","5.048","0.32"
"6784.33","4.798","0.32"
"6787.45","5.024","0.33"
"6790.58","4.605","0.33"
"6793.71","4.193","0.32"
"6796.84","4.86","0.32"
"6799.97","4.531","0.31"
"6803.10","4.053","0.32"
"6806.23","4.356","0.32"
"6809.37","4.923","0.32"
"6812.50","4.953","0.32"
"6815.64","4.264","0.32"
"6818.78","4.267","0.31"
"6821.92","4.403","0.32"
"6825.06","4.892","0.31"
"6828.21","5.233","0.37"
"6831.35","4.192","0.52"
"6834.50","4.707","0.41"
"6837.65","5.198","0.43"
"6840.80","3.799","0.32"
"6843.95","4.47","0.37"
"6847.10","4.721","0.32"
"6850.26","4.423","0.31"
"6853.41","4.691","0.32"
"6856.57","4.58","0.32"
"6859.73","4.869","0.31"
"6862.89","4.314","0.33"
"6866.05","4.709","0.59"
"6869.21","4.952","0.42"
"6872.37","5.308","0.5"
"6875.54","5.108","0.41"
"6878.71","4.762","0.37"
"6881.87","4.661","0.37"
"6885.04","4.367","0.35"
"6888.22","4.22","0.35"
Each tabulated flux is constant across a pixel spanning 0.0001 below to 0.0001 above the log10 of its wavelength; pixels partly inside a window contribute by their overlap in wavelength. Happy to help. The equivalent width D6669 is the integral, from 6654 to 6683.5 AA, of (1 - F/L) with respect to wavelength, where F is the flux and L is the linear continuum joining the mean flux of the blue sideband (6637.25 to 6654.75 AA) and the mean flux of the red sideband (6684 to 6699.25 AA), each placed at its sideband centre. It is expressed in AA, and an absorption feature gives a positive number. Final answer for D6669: 1.4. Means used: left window 4.85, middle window 4.58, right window 4.78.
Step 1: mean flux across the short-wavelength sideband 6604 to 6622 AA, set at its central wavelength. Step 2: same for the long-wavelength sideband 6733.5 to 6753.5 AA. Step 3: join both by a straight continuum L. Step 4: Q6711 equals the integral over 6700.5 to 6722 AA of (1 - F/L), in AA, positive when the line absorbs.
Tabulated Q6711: 2.0 AA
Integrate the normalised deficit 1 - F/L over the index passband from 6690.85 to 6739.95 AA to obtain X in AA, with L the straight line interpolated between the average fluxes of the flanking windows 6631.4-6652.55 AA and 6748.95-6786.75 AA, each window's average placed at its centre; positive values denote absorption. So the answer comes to 2.6 AA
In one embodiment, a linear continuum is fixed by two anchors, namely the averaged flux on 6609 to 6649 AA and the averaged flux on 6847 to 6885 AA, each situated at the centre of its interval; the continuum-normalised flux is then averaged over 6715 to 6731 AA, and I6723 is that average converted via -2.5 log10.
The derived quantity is 0.05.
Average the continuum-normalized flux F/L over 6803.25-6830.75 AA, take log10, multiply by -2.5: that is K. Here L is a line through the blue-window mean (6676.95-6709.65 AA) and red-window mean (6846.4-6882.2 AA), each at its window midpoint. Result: 0.030 mag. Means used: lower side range 4.69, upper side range 4.76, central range 4.61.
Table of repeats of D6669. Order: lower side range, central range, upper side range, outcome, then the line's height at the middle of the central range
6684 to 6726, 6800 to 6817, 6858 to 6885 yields 0.8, 4.73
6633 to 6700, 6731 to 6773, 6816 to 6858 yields -1.7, 4.65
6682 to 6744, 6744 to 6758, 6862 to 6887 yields -0.3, 4.72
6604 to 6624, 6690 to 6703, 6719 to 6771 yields 1.1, 4.91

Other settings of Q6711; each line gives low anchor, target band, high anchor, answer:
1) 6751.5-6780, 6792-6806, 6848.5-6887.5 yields 1.1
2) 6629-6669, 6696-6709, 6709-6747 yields 0.8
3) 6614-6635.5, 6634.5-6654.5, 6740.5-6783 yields -0.4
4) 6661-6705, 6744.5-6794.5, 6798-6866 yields -2.0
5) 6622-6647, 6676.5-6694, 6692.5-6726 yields -1.2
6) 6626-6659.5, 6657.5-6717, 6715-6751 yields 1.1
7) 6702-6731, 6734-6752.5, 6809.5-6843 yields -1.3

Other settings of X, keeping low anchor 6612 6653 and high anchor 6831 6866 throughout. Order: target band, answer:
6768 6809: -0.52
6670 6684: -0.11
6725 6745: -0.78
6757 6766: -0.25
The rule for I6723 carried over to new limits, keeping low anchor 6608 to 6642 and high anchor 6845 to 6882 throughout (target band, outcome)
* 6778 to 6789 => -0.03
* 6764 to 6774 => 0.03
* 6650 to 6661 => 0.14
